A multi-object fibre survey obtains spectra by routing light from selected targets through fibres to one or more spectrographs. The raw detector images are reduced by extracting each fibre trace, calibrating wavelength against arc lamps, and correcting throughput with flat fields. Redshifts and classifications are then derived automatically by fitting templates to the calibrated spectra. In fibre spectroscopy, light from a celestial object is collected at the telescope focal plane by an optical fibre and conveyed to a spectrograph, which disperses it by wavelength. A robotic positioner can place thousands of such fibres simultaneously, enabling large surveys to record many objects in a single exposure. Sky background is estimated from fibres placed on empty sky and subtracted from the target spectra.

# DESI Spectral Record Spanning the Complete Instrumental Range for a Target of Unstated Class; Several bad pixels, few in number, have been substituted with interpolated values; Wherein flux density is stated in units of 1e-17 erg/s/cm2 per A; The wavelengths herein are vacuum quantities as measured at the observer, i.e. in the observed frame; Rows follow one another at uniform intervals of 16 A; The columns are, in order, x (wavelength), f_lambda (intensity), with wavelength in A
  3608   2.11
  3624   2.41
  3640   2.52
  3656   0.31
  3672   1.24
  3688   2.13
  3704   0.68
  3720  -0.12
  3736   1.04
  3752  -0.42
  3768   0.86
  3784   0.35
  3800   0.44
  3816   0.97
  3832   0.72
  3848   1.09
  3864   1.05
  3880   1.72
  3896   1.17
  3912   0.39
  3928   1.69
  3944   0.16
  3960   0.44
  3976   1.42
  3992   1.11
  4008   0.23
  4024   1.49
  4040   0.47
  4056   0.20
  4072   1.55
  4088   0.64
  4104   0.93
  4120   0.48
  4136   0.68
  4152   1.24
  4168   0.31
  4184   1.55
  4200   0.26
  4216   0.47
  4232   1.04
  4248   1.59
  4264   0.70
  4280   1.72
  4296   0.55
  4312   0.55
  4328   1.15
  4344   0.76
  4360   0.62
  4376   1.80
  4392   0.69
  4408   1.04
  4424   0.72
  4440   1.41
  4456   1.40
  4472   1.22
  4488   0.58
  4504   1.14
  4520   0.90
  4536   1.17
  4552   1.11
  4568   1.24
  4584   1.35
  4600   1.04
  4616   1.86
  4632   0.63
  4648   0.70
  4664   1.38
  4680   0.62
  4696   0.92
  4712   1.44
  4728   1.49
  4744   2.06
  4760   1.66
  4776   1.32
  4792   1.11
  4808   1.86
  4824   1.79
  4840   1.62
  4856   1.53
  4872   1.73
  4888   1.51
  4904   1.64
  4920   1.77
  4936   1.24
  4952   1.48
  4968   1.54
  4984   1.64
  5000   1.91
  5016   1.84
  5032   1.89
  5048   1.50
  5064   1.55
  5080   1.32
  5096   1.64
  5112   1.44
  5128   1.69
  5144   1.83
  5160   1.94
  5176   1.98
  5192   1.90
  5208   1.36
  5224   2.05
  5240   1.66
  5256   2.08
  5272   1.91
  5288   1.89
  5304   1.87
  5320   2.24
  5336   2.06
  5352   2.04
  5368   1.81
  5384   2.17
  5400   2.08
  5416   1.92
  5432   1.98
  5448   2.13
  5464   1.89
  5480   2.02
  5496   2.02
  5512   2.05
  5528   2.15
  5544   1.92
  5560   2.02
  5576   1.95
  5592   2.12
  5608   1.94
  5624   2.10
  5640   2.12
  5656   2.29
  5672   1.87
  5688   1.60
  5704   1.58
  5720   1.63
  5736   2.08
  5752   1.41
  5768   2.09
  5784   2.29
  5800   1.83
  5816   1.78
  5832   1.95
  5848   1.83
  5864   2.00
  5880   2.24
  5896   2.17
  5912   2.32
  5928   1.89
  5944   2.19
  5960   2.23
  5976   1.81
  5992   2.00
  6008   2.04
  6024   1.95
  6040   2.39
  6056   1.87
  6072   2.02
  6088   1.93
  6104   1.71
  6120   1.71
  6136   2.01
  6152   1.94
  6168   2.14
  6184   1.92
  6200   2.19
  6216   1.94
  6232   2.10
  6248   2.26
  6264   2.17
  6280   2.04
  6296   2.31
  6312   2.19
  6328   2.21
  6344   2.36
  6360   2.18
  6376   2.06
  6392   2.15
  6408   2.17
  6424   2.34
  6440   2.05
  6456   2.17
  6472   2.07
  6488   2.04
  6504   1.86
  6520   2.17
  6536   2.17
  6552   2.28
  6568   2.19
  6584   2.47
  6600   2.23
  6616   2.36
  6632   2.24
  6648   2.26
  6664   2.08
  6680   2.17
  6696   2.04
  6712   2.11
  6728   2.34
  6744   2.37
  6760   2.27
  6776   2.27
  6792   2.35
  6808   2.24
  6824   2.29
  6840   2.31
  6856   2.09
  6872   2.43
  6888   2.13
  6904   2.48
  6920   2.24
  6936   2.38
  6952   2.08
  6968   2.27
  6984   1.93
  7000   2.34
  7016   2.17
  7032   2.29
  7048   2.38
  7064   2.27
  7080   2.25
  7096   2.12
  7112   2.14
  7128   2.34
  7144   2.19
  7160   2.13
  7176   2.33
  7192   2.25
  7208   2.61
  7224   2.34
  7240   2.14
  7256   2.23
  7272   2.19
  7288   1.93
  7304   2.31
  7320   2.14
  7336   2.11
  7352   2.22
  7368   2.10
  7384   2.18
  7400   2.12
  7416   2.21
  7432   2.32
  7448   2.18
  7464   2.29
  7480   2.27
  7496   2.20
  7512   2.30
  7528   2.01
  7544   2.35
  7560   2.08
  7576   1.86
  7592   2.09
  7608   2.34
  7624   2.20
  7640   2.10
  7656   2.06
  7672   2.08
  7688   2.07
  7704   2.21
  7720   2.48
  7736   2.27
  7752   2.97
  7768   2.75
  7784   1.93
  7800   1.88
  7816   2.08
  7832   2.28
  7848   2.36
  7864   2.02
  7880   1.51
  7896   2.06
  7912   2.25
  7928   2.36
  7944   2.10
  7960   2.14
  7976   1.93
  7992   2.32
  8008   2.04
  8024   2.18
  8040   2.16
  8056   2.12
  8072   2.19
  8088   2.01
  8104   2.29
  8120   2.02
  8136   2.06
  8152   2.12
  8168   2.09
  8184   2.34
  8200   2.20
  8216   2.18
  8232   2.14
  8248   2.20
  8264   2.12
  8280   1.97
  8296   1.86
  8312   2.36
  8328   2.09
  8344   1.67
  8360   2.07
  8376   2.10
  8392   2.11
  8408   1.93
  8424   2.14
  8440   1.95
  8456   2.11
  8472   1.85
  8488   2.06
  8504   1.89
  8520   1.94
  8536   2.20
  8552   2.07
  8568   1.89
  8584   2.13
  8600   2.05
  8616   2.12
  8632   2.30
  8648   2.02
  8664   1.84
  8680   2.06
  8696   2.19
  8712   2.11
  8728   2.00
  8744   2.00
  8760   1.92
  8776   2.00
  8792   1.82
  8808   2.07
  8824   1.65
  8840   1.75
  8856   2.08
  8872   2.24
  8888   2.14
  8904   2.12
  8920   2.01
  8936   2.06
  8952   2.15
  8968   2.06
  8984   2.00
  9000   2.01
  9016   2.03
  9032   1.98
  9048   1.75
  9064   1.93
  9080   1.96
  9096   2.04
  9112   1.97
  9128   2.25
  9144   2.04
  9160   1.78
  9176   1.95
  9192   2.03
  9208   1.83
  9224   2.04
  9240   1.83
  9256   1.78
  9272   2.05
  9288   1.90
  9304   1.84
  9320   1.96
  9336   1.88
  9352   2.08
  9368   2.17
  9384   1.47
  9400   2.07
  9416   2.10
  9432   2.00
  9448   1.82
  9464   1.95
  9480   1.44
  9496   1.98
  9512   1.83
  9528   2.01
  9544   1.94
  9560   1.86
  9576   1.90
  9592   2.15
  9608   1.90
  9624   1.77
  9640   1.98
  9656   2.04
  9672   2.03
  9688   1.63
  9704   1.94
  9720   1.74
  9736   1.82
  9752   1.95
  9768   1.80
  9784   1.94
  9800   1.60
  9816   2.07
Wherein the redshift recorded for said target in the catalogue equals 0.180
